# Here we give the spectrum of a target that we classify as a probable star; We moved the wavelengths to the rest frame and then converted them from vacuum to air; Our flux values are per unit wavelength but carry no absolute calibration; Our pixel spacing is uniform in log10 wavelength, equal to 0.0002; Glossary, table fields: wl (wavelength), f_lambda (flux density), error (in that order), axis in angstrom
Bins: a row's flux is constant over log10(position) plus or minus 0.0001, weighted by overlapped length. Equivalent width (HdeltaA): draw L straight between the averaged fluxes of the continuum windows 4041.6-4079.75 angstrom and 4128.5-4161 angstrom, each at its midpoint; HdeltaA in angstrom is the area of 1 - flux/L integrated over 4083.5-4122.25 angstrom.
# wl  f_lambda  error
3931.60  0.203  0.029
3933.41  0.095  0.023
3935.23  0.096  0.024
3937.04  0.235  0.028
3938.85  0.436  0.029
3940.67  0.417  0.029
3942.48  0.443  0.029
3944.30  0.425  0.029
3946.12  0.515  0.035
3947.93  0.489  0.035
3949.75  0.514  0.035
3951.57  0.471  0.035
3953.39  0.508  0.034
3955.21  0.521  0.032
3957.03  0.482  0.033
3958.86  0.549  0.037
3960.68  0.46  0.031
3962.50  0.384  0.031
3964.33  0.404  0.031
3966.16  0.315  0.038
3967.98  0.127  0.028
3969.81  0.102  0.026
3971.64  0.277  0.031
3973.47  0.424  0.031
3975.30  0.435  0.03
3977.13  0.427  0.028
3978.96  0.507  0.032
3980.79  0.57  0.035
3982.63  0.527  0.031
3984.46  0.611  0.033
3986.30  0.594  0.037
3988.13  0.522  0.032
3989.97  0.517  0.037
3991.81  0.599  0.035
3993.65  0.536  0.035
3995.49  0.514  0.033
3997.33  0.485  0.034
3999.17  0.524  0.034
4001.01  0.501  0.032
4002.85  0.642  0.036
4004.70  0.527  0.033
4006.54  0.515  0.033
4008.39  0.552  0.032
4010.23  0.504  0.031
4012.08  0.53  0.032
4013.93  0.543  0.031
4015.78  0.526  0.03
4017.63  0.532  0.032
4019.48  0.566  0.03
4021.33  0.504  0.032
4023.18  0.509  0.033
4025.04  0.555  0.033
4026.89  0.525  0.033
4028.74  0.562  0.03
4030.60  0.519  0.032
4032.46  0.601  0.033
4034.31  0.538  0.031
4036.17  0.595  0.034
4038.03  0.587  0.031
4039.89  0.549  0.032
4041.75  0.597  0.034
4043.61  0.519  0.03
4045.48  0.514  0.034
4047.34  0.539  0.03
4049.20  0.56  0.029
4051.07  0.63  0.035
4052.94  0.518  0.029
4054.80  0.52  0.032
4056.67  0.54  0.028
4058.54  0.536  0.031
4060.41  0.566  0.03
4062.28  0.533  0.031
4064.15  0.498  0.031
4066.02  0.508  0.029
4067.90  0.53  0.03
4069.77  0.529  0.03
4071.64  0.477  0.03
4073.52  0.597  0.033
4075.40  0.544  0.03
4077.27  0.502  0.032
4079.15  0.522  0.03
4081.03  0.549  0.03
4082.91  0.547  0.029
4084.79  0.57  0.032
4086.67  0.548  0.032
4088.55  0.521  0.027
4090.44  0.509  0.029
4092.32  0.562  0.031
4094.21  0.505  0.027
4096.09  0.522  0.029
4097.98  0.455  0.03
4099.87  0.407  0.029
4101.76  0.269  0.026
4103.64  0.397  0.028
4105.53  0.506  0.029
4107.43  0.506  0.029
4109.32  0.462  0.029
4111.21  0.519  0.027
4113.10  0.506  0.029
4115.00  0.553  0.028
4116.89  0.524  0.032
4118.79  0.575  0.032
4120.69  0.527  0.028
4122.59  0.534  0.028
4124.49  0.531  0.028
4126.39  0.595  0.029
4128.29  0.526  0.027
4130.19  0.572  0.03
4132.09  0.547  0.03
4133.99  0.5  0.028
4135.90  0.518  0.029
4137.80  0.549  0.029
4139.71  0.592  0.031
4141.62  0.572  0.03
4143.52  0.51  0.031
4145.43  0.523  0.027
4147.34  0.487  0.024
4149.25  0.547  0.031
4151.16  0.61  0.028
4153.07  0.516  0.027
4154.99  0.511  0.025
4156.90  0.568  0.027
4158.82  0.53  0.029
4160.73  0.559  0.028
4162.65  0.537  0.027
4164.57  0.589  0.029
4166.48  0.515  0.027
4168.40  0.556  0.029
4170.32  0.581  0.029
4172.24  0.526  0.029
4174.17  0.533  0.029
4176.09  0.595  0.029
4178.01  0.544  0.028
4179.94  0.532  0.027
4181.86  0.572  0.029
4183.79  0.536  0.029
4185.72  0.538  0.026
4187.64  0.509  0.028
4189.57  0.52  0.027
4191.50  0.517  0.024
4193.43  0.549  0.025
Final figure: 2.9 angstrom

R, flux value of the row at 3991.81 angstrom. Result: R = 0.599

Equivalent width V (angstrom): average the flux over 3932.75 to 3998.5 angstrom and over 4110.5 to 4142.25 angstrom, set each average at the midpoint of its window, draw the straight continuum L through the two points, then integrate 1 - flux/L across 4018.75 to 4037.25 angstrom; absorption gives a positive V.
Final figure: -2.8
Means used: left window 0.433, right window 0.543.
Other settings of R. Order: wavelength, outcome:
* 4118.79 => 0.575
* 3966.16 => 0.315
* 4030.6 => 0.519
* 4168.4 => 0.556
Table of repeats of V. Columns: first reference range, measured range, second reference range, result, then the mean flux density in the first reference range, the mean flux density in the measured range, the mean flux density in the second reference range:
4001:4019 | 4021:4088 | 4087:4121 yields -3.4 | 0.54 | 0.543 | 0.491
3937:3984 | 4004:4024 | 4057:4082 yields -2.1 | 0.427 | 0.528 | 0.53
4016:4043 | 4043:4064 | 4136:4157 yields 0.3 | 0.552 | 0.542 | 0.542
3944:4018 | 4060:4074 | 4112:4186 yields -0.3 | 0.481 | 0.526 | 0.545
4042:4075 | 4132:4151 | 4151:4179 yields 0.3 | 0.537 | 0.537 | 0.55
